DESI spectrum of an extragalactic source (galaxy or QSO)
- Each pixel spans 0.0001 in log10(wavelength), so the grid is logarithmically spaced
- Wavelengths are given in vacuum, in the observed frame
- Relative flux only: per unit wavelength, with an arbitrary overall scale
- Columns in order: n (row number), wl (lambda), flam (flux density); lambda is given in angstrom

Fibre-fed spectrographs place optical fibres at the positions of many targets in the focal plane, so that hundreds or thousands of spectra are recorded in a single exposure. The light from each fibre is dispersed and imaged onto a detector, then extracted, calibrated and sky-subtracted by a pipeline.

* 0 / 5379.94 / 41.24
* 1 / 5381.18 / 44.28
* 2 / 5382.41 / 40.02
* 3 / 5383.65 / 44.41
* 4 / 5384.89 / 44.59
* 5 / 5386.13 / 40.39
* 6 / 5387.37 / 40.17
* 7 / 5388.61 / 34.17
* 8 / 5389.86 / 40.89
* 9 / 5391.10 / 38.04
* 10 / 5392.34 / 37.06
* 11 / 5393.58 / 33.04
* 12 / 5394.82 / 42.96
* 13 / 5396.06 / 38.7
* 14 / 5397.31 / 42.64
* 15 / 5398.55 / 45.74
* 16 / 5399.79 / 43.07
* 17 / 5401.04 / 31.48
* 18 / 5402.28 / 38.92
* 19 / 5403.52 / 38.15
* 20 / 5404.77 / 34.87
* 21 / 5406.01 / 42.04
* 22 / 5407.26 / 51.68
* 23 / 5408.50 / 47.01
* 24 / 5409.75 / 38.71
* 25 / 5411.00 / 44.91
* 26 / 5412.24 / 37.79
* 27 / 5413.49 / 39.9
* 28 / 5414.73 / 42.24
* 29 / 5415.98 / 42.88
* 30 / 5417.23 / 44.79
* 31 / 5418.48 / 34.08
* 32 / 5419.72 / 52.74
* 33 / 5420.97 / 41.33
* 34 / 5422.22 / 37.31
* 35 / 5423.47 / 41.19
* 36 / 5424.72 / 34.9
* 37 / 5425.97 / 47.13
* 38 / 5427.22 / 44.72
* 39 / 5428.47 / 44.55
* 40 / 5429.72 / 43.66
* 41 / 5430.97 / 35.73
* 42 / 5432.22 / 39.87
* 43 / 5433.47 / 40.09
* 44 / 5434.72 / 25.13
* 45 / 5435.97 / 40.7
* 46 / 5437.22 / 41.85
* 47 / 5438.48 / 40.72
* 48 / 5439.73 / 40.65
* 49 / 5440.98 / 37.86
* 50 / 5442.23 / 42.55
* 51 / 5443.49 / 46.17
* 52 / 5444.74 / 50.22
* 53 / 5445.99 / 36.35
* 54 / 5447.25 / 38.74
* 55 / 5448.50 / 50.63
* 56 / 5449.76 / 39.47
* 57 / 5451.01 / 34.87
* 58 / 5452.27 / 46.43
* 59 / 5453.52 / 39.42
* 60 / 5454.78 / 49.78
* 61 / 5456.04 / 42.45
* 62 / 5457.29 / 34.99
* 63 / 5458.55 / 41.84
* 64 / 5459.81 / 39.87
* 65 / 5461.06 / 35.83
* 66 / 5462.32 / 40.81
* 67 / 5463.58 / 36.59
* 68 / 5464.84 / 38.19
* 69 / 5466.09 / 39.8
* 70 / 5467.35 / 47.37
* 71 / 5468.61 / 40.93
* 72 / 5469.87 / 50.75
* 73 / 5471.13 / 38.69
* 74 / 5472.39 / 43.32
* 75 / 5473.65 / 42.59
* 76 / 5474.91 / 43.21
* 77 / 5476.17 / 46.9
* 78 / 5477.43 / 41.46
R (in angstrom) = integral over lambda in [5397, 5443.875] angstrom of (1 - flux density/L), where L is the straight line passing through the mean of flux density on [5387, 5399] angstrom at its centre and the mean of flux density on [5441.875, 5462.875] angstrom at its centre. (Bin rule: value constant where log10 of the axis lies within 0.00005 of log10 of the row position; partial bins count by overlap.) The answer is -0.7 angstrom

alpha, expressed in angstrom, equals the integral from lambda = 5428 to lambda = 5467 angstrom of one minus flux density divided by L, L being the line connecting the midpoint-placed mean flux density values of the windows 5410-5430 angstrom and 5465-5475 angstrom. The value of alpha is 1.9 angstrom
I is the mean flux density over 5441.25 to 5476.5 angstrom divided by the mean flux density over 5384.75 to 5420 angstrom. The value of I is 1.03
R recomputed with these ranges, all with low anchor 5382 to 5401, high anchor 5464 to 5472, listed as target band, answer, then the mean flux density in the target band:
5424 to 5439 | 0.5 angstrom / 39.9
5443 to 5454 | -0.2 angstrom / 42.5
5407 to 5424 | -0.7 angstrom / 42.4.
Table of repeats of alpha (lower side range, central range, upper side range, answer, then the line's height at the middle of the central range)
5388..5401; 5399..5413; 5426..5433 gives -0.2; 40.2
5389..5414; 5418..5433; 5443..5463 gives -0.2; 41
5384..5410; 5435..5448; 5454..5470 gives -0.1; 40.9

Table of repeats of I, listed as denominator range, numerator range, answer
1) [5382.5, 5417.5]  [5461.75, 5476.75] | 1.04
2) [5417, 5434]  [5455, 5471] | 0.99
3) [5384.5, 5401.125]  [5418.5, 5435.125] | 1.02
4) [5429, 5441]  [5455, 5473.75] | 1.06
